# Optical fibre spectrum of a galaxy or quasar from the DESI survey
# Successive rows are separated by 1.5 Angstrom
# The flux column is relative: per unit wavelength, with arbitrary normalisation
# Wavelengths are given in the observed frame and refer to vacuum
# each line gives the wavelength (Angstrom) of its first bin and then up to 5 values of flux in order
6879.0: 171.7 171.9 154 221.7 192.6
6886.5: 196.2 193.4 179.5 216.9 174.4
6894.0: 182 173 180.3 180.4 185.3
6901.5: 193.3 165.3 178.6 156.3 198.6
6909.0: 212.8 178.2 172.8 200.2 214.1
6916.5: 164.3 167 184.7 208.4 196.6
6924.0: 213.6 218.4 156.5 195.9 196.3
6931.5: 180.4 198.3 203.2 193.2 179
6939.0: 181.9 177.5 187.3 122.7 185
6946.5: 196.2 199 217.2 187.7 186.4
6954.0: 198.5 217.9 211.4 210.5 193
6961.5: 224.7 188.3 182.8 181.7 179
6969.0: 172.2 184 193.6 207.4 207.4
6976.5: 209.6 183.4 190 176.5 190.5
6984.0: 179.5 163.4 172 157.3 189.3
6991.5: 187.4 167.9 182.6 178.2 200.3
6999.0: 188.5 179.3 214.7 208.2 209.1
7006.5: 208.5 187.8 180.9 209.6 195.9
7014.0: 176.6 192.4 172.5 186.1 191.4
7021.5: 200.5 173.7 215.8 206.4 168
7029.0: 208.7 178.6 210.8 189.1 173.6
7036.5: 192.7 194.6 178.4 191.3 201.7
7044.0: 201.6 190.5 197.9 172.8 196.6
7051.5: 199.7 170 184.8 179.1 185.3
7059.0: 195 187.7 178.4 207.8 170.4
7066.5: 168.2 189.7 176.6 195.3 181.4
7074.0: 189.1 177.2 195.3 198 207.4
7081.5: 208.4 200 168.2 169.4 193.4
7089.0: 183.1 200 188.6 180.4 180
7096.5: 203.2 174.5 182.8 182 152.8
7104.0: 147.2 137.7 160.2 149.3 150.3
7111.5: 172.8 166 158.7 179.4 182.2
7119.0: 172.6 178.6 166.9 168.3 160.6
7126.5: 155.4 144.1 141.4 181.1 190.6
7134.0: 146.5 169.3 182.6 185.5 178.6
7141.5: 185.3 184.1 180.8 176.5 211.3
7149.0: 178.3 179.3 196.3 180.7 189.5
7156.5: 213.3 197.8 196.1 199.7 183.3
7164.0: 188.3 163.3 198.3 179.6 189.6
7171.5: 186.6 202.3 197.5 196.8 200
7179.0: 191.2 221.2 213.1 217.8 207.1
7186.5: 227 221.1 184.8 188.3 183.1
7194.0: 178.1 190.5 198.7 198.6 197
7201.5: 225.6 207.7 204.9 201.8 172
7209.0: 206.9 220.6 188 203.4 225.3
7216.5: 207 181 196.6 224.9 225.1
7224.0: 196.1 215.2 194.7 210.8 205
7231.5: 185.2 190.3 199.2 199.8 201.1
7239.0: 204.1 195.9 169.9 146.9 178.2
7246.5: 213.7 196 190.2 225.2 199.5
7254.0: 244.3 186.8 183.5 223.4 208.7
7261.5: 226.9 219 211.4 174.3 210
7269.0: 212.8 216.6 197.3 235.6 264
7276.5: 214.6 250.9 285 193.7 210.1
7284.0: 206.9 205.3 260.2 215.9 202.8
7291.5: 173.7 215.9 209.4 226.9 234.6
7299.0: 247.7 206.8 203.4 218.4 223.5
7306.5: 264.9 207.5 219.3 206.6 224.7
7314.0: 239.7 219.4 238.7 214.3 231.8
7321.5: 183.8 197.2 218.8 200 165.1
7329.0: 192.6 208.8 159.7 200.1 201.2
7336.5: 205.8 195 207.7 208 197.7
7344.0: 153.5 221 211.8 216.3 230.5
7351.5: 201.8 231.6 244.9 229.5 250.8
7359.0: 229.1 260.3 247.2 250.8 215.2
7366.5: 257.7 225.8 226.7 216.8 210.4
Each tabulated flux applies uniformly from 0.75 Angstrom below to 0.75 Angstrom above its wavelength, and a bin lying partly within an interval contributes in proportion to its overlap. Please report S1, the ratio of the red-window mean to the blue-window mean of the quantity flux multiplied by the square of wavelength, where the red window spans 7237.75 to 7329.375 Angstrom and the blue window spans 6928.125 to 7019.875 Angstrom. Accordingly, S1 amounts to 1.22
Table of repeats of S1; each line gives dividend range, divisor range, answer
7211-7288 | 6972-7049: 1.17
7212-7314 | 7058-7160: 1.23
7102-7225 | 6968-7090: 1.03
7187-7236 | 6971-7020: 1.13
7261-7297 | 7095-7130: 1.38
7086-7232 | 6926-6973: 1.05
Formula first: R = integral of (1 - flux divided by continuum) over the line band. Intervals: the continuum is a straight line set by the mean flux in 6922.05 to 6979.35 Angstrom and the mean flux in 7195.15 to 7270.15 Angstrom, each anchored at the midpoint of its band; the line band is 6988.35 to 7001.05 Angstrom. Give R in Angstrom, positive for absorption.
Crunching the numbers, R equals 0.8 Angstrom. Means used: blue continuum 193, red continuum 202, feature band 182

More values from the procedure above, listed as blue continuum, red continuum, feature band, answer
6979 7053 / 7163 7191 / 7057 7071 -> 0.5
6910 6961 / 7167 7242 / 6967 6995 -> 1.3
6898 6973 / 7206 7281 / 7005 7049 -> 0.6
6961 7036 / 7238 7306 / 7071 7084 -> 0.1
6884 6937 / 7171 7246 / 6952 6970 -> -0.5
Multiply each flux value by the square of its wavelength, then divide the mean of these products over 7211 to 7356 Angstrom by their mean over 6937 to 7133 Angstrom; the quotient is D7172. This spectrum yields 1.22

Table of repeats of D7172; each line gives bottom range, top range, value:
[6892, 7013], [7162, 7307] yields 1.18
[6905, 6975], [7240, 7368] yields 1.24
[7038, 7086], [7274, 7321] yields 1.27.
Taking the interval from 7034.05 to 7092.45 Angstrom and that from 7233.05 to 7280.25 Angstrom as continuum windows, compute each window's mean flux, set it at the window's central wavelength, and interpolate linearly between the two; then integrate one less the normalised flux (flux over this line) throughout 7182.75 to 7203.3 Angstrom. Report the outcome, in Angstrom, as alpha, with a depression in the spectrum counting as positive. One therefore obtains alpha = 0.0 Angstrom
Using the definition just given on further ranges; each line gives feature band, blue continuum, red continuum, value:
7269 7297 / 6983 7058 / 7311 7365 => -1.6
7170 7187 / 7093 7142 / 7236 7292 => -1.7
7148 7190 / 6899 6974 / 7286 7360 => 1.6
